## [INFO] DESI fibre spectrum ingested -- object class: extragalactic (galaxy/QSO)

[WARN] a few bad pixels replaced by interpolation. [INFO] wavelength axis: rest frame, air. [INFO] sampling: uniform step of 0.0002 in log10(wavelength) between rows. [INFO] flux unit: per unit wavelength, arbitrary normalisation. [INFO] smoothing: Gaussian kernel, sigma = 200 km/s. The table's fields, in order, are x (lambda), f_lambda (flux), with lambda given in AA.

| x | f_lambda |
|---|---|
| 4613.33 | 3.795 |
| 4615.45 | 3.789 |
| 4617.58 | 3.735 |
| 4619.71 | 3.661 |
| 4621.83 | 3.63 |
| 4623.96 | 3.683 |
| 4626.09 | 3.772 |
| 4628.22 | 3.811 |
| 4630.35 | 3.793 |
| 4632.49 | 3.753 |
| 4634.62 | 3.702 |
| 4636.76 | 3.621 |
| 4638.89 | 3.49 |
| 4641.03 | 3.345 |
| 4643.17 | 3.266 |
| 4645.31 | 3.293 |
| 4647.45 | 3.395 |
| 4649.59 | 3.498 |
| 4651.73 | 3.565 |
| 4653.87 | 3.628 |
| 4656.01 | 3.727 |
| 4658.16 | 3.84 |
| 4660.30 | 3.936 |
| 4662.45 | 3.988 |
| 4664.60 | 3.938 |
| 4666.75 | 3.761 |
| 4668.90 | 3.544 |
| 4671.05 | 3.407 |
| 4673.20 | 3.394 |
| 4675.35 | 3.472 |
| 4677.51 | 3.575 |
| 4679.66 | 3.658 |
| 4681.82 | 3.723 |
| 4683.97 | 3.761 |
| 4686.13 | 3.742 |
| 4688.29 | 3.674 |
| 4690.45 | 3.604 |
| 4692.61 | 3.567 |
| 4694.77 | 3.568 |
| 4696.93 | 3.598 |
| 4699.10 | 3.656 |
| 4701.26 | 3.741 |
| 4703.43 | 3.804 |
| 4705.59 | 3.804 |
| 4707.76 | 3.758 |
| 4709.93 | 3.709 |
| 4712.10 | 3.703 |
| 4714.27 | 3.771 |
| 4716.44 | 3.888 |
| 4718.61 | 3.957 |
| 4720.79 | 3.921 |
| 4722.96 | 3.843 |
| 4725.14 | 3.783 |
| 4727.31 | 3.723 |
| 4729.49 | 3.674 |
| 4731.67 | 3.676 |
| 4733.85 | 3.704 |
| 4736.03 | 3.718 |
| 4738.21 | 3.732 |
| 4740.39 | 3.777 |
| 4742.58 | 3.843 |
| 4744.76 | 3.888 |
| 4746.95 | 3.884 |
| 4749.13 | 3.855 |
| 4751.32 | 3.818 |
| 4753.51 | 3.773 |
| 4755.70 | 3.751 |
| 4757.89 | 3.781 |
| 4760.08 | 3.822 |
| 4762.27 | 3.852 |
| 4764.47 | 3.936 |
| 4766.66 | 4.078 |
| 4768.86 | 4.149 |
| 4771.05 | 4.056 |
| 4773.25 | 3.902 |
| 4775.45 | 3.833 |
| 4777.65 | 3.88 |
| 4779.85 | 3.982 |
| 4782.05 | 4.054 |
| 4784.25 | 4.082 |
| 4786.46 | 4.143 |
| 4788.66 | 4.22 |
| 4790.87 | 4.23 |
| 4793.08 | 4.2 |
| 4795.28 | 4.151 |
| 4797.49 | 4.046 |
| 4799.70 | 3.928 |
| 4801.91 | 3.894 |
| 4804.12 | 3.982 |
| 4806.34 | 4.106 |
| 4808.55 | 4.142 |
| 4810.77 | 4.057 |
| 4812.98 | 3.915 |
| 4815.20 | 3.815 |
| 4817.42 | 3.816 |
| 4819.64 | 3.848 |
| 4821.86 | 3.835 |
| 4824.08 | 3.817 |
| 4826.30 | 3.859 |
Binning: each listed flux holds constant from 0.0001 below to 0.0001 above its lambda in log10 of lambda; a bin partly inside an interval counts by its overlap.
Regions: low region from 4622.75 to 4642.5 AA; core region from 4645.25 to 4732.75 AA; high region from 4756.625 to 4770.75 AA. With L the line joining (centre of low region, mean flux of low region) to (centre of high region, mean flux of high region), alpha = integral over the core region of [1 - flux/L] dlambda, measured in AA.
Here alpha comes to 1.9 AA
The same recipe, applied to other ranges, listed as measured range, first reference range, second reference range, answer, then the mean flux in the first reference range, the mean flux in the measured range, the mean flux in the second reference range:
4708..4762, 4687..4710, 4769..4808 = 0.5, 3.68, 3.79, 4.05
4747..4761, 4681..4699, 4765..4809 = 0.4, 3.65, 3.81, 4.05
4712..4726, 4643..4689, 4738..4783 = -0.3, 3.63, 3.85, 3.89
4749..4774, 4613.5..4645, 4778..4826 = 0.1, 3.64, 3.9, 4.01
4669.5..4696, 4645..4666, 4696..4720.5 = 1.0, 3.7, 3.6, 3.77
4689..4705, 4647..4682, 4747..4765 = 0.3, 3.65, 3.65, 3.82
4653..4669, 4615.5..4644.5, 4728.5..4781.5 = -0.5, 3.64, 3.81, 3.85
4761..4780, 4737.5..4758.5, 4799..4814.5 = -0.4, 3.81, 3.96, 4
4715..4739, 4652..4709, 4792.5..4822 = 0.1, 3.69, 3.78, 3.98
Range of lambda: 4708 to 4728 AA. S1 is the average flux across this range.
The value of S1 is 3.81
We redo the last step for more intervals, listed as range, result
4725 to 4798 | 3.91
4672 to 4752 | 3.73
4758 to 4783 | 3.95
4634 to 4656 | 3.49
